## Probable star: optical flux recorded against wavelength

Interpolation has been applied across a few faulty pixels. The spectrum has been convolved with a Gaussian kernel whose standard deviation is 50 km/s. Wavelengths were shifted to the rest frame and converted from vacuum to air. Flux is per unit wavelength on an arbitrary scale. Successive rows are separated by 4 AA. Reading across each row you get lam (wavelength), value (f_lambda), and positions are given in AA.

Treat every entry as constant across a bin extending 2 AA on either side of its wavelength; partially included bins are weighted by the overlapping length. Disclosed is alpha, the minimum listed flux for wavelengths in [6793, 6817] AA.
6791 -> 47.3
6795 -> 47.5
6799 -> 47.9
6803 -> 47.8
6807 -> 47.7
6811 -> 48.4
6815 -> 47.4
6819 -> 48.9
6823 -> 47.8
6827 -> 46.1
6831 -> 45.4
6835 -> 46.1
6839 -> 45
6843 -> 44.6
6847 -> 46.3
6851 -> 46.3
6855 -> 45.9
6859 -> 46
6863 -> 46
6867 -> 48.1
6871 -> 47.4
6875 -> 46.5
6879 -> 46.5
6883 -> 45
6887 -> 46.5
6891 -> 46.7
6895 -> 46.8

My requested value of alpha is 47.4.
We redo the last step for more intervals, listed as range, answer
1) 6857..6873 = 46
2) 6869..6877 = 46.5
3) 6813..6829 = 46.1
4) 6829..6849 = 44.6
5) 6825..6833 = 45.4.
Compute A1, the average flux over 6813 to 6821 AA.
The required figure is 48.1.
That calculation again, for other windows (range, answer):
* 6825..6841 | 45.6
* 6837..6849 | 45.3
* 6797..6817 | 47.8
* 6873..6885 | 46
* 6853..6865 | 46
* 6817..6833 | 47.1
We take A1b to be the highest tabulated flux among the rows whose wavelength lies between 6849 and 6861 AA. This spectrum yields 46.3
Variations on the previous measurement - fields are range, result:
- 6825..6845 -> 46.1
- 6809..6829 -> 48.9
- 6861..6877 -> 48.1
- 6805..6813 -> 48.4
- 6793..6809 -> 47.9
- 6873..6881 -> 46.5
